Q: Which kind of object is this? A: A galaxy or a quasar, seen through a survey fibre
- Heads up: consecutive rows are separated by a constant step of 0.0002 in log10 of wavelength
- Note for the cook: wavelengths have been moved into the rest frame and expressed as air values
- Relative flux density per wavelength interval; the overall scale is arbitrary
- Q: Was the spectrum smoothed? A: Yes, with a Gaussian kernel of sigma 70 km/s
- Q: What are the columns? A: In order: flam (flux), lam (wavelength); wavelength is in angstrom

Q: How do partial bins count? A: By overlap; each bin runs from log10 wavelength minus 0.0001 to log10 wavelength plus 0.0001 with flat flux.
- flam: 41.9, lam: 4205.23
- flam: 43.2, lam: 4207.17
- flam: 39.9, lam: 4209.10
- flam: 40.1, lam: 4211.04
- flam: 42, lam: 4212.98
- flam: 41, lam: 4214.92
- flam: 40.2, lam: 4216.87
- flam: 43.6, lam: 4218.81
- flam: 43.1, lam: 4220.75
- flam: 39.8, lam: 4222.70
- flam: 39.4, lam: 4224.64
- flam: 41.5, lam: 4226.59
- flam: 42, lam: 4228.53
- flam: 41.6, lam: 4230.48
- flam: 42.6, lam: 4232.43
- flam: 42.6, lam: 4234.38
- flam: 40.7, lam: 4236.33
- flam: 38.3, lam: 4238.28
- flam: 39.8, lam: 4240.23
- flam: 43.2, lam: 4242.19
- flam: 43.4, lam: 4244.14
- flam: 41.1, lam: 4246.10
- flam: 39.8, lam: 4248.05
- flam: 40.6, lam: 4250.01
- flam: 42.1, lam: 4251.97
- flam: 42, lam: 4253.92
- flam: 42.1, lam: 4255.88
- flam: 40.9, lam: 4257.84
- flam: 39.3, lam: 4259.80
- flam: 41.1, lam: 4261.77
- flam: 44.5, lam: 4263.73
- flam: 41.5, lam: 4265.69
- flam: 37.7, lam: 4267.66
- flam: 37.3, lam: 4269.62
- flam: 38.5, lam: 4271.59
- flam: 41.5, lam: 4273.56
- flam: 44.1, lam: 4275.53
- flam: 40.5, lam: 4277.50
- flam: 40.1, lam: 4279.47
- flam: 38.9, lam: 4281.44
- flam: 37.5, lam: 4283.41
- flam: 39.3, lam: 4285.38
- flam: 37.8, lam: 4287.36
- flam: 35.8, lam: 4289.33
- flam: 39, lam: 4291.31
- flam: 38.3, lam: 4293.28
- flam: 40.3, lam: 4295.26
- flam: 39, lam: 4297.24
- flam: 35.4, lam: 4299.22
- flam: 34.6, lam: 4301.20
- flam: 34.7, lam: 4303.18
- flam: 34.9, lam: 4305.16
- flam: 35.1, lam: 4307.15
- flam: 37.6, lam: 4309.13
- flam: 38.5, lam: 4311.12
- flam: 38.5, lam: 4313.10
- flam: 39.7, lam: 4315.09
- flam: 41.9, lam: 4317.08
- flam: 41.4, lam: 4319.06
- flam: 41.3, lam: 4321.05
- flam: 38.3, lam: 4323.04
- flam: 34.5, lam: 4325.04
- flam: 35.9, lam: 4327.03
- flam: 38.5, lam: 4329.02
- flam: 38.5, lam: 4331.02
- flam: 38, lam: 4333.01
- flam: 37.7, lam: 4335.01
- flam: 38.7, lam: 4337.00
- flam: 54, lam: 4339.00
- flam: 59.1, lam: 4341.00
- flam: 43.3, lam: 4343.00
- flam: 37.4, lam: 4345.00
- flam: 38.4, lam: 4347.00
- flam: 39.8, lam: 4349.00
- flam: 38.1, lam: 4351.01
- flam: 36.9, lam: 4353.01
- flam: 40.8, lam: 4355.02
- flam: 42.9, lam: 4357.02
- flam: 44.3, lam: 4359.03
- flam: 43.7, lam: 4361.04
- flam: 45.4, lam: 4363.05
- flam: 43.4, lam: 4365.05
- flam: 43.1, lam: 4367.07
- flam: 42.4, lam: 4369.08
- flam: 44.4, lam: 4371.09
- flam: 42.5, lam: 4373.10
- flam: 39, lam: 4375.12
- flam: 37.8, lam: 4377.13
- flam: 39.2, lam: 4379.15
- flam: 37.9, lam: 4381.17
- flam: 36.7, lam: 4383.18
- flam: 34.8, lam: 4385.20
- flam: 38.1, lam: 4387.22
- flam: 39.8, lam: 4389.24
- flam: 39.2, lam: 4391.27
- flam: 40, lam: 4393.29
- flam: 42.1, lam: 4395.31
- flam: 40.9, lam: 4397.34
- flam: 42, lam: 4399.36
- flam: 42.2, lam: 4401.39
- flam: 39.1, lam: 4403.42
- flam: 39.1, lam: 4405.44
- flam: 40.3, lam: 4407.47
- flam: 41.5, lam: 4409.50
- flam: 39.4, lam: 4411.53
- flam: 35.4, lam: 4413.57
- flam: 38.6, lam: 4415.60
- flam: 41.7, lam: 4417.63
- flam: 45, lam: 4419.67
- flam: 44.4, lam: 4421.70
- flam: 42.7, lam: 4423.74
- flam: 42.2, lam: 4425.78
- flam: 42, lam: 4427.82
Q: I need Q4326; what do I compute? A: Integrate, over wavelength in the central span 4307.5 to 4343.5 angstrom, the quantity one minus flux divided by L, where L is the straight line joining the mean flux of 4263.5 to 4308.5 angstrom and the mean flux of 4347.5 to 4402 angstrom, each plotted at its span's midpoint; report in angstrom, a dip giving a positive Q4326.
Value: -1.2 angstrom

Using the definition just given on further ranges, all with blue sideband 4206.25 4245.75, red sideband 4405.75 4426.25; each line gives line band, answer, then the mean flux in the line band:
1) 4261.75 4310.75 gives 3.2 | 38.5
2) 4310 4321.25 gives 0.3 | 40.1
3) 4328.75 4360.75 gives -0.5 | 41.8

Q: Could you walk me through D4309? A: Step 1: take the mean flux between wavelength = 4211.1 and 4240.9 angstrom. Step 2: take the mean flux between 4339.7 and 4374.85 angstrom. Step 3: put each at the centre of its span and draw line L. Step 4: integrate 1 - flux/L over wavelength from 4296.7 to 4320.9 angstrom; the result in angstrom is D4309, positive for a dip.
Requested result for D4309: 2.6 angstrom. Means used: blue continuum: 41.2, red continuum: 42.7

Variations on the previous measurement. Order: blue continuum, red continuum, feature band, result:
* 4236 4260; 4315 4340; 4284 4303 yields 1.3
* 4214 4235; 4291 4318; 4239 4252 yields -0.3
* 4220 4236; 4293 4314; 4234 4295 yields -1.5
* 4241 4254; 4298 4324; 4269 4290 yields 0.3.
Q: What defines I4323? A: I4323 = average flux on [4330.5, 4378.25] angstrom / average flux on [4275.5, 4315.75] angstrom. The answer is 1.11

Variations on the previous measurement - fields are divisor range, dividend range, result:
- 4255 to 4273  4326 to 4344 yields 1.06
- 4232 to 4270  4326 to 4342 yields 1.04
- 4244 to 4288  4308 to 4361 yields 1.00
